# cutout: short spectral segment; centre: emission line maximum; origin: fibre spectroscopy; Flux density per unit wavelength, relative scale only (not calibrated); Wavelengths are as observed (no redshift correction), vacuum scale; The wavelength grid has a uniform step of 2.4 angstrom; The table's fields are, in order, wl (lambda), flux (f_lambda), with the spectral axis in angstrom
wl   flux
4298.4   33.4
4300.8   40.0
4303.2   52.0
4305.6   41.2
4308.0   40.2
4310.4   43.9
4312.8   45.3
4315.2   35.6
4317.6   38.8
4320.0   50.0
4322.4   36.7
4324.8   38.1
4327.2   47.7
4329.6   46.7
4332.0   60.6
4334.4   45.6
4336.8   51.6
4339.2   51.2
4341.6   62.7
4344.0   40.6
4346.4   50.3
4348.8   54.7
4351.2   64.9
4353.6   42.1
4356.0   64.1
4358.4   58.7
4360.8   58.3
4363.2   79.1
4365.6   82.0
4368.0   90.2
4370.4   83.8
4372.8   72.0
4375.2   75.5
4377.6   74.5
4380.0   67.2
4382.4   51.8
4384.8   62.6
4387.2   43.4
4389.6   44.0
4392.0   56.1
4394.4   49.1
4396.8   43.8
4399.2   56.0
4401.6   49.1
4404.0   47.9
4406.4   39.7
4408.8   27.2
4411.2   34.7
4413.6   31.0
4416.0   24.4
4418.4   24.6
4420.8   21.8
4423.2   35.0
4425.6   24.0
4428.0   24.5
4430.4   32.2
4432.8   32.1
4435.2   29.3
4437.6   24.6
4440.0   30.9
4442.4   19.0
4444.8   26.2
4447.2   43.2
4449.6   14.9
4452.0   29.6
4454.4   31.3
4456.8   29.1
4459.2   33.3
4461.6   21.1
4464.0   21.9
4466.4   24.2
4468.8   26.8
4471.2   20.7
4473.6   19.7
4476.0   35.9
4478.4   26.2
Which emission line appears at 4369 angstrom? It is C III]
